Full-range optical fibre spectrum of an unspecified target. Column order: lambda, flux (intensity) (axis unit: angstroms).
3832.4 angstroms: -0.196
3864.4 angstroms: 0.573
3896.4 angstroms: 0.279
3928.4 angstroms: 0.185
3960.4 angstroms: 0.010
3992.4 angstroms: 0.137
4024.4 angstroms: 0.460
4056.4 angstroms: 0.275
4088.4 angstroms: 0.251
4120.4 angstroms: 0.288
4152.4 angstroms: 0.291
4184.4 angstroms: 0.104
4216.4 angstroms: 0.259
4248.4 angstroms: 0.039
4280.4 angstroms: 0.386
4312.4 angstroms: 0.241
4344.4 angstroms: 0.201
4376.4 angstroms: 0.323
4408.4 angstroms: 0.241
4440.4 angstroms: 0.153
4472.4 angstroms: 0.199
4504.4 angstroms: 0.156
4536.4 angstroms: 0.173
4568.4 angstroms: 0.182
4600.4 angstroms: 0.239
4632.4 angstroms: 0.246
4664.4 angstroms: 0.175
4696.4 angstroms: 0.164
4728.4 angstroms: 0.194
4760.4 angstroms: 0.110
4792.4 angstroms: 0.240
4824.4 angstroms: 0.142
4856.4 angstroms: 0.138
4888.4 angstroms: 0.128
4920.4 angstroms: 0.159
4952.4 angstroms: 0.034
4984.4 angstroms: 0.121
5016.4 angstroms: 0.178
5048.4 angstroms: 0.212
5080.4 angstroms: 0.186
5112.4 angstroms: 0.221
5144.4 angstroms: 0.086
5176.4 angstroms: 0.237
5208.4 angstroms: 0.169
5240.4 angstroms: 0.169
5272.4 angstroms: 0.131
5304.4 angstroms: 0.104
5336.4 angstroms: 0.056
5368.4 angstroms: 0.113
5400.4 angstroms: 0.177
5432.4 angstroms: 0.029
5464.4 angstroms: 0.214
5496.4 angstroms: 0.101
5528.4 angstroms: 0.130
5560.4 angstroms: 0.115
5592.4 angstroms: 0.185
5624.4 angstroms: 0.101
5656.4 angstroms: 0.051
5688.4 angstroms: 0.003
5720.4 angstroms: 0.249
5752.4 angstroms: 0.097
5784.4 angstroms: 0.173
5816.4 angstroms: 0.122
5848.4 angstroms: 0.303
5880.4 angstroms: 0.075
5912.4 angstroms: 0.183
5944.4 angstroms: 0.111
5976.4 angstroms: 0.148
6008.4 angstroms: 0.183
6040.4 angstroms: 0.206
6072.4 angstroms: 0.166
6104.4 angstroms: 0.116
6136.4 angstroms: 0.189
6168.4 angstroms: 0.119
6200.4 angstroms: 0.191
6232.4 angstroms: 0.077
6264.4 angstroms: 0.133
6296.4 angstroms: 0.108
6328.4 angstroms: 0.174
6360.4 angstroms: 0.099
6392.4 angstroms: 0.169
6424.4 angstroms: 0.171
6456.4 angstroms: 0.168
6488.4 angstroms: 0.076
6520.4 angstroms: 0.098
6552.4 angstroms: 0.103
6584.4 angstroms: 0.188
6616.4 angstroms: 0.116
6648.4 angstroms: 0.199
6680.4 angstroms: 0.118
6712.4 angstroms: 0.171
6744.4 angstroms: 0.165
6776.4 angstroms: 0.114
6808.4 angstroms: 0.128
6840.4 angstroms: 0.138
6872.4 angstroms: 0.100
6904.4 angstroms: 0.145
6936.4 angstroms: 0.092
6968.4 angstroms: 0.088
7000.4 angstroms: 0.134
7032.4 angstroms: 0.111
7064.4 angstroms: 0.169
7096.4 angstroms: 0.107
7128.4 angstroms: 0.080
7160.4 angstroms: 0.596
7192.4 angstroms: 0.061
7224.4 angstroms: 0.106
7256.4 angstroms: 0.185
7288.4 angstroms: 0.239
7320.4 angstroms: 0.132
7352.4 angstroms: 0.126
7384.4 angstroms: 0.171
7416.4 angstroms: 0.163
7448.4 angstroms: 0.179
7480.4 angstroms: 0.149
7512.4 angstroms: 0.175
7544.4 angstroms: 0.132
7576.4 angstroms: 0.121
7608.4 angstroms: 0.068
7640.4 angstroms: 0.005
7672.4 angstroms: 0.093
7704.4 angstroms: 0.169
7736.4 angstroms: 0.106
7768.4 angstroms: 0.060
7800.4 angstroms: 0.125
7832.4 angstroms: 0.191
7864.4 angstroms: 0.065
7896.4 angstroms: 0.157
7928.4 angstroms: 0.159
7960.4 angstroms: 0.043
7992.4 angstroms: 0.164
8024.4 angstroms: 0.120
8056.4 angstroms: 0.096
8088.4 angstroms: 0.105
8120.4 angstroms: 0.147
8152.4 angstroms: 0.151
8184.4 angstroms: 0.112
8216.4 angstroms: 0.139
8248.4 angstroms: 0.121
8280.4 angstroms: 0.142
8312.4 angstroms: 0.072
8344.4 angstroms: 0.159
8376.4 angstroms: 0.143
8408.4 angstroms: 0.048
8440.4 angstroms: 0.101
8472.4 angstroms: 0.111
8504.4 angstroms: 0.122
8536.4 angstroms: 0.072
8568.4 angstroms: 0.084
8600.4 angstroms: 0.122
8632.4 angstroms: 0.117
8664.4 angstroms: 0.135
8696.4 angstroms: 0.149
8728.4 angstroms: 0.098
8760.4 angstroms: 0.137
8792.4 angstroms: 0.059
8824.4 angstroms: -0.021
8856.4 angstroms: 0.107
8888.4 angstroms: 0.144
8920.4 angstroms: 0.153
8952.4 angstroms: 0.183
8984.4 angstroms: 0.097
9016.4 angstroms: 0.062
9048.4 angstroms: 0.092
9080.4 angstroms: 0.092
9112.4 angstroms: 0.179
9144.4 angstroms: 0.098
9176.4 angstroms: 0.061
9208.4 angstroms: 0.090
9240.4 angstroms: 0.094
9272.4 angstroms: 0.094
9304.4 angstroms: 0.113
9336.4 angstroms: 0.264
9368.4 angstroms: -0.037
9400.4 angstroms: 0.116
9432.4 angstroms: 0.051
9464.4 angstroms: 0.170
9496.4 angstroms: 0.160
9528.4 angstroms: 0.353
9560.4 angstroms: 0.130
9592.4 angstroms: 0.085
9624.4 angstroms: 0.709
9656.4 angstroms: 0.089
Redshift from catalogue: 0.922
